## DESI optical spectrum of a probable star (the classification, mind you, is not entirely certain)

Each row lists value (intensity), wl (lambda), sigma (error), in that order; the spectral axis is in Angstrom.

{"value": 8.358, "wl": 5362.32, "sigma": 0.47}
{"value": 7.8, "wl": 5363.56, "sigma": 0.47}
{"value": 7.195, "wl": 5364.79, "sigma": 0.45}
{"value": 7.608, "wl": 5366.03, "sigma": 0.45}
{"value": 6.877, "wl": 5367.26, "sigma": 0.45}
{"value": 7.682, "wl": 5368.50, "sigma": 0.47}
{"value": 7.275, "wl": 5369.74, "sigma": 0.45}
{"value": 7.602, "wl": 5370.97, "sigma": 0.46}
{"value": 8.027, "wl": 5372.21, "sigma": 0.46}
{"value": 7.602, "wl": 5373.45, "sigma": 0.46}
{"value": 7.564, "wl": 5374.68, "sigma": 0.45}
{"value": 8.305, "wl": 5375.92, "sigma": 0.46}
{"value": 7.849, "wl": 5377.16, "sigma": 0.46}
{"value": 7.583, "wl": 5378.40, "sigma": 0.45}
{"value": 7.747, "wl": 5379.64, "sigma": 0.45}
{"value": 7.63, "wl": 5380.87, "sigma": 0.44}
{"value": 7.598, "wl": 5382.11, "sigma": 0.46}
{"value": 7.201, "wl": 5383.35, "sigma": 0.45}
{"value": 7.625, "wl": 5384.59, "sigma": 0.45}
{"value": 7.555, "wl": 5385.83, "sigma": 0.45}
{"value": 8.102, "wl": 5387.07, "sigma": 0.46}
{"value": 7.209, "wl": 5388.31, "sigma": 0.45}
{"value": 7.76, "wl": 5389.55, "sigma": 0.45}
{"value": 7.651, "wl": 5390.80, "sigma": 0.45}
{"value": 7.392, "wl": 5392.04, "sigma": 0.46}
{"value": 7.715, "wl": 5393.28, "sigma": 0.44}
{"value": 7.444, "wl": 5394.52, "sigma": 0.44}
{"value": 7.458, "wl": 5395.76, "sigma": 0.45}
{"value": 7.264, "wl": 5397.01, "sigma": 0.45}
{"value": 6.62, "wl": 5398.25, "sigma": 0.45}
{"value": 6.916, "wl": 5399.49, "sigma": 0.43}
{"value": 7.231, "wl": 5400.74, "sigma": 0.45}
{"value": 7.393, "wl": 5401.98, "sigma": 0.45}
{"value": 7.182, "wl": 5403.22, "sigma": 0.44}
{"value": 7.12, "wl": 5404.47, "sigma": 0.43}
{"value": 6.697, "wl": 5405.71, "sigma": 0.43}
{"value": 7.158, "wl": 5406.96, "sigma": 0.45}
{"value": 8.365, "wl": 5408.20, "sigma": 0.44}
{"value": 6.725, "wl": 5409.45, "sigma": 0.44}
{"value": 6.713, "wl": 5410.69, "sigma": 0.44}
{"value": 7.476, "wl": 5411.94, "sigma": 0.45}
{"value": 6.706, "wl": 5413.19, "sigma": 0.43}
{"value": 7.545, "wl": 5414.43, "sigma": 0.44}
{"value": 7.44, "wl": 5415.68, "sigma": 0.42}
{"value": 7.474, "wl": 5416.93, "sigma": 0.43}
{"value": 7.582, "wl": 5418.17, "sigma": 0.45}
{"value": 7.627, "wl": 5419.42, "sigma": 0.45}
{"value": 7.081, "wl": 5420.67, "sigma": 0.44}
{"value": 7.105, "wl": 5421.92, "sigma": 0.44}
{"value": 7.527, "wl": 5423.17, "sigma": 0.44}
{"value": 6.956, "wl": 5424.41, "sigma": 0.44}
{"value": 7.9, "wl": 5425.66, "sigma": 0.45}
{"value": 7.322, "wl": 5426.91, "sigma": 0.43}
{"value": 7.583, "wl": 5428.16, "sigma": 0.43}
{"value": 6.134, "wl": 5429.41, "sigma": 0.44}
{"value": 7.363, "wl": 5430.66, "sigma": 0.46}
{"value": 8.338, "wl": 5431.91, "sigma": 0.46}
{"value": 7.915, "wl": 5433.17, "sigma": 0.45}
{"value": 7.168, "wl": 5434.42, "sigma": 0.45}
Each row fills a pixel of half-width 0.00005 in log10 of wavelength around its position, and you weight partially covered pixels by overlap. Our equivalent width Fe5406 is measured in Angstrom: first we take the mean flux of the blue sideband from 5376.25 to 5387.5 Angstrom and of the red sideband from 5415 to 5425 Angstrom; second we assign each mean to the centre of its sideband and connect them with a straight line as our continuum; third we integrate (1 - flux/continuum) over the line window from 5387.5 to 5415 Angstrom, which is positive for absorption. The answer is 0.9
